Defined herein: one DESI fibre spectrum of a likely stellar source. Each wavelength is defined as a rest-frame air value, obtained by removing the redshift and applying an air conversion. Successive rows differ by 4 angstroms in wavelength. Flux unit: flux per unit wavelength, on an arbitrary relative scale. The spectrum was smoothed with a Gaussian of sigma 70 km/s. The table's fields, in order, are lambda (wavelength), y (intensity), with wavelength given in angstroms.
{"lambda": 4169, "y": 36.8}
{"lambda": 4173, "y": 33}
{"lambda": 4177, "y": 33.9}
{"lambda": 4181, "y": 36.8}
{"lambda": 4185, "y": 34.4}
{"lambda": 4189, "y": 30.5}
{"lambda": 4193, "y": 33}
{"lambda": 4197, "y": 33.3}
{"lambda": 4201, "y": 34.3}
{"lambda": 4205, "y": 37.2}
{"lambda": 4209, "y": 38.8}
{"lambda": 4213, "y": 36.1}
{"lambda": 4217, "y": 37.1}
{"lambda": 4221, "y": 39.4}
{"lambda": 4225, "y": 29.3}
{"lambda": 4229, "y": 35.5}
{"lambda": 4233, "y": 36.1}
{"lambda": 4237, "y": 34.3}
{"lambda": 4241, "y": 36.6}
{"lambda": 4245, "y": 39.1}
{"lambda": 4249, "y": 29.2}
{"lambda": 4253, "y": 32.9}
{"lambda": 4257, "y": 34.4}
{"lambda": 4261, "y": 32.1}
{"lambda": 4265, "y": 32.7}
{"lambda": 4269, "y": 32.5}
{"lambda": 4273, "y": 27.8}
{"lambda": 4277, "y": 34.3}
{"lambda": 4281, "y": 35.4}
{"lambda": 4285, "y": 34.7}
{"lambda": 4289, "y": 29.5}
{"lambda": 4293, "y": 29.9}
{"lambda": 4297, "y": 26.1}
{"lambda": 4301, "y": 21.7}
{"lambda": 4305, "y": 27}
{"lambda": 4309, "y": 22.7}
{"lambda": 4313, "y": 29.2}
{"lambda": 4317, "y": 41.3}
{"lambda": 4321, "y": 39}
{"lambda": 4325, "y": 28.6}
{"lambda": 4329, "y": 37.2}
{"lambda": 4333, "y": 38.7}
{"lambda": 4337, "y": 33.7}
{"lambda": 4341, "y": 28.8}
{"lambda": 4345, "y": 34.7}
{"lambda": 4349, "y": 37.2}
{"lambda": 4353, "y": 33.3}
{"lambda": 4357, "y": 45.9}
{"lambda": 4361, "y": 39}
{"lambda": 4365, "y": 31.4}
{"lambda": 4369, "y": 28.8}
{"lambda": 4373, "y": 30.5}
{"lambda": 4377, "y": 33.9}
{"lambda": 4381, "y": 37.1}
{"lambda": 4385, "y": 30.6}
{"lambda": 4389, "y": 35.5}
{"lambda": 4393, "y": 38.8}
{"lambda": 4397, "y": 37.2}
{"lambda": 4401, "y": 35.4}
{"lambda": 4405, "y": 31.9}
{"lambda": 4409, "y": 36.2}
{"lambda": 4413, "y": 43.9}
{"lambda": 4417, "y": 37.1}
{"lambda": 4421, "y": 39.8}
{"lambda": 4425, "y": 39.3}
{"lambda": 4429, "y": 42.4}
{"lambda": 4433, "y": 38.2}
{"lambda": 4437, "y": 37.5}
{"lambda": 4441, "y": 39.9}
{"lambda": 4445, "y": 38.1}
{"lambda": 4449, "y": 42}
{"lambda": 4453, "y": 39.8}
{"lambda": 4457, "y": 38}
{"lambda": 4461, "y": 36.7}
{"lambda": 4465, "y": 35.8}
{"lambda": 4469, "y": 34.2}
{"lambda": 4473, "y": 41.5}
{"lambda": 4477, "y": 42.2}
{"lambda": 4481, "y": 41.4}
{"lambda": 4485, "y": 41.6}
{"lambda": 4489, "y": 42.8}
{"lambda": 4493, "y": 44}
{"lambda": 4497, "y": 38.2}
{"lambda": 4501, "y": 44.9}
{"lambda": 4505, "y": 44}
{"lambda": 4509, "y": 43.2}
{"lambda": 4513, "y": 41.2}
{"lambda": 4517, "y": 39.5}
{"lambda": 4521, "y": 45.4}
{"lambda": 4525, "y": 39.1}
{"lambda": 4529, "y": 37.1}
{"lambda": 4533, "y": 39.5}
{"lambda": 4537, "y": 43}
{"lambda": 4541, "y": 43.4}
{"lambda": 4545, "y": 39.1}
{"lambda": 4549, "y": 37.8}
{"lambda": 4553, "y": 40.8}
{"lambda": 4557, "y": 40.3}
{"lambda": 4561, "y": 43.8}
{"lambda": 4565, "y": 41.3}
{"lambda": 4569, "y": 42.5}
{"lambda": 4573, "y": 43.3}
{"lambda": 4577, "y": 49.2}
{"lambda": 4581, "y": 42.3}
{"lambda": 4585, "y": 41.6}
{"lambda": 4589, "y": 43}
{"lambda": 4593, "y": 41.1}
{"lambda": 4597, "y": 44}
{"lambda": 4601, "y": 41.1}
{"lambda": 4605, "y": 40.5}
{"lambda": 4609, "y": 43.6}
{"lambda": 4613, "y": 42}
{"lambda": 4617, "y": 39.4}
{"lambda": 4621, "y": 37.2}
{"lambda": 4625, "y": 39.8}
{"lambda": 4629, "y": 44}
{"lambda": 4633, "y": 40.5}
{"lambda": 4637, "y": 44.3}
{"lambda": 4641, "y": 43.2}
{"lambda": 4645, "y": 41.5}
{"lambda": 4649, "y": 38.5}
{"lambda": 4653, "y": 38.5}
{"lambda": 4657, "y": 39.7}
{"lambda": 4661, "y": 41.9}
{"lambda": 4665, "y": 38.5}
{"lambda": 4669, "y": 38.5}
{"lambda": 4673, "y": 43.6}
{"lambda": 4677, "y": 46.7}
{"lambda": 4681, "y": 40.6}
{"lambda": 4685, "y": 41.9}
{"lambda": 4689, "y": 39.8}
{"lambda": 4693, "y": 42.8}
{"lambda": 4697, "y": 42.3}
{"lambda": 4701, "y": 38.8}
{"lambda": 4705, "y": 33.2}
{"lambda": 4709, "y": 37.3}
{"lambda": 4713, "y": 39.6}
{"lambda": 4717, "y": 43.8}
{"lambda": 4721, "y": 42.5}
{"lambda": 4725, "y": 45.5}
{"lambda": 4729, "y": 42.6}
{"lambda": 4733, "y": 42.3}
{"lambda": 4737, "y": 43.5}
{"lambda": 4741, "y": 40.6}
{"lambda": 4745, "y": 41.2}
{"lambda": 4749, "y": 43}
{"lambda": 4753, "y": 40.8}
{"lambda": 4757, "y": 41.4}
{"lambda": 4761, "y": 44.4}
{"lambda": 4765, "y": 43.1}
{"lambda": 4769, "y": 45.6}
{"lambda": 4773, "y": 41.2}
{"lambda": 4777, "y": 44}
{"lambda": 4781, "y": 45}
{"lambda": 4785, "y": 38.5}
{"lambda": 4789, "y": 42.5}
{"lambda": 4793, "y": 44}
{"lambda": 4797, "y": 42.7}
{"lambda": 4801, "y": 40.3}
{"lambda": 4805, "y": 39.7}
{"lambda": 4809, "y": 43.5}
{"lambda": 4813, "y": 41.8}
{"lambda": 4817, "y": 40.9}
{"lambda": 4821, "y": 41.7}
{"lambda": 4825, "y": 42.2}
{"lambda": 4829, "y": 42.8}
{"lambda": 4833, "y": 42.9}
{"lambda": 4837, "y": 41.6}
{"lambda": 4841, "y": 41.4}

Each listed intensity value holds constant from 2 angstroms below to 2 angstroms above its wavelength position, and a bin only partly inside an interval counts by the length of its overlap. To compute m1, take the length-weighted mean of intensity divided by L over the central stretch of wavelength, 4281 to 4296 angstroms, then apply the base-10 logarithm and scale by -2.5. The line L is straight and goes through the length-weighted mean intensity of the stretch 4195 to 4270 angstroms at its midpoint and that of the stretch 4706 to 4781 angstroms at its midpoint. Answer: 0.13 mag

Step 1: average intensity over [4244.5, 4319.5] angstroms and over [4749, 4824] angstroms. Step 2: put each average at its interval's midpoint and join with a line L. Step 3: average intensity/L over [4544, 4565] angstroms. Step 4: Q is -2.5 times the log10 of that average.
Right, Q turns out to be -0.09 mag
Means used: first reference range 31.1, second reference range 42.3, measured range 40.5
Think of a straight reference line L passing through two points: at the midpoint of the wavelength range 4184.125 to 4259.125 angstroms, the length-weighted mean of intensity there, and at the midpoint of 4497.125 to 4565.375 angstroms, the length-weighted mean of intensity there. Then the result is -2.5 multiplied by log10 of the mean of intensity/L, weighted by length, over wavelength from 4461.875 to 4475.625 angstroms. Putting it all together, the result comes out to 0.07 mag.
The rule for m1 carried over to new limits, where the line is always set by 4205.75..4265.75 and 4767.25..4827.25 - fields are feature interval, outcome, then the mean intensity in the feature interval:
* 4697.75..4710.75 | 0.113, 37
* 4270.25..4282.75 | 0.099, 32.4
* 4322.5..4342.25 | 0.078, 33.7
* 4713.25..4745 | -0.034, 42.7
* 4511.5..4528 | -0.065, 41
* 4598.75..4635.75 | -0.029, 41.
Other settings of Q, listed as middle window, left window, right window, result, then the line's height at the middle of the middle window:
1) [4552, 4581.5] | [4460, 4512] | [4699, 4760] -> -0.054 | 41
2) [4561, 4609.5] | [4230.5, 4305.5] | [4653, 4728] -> -0.110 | 38.7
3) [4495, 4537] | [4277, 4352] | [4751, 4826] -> -0.137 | 36.4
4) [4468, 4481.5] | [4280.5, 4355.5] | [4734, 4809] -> -0.128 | 35.6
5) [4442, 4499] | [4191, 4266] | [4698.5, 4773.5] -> -0.046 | 38.1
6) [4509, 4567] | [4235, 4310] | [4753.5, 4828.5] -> -0.110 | 37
